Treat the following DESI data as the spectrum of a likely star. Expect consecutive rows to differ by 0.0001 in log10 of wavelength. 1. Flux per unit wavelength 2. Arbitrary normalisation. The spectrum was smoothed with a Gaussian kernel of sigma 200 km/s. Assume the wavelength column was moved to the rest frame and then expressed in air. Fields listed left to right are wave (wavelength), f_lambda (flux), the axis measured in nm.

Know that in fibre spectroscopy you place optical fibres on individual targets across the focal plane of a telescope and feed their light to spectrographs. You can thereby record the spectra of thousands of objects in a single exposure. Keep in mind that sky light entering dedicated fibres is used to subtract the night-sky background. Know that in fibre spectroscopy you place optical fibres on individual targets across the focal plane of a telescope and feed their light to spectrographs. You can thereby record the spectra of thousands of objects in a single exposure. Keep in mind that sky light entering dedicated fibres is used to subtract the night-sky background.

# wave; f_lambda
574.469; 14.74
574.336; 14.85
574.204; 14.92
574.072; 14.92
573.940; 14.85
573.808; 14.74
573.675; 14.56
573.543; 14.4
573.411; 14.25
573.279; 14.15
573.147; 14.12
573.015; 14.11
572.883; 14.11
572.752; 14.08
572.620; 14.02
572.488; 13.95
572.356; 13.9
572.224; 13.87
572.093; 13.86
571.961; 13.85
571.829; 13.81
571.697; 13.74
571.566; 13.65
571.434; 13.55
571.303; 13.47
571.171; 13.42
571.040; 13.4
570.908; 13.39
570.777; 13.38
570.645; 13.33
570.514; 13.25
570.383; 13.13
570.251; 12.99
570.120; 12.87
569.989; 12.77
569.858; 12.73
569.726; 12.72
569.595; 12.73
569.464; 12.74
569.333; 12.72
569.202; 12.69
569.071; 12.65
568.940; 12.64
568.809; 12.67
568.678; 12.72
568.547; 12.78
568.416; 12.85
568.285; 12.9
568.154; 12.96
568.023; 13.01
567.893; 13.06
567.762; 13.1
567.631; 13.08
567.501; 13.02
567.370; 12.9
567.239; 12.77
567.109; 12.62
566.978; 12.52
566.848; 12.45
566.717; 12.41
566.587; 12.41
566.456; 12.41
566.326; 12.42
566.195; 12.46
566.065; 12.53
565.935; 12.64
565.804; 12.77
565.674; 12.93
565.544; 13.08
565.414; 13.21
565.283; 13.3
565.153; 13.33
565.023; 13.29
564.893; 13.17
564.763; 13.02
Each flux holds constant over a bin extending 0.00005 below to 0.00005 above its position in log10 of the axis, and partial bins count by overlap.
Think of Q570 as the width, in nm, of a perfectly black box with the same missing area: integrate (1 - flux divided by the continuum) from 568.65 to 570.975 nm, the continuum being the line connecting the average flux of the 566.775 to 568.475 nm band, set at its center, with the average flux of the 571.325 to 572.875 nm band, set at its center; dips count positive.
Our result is 0.08 nm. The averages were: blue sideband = 12.9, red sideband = 13.8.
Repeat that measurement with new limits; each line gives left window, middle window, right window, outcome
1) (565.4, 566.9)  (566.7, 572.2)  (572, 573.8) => 0.13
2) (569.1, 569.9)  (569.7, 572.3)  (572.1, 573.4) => -0.01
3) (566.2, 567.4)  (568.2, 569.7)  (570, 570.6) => 0.01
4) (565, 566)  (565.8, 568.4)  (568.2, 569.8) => 0.04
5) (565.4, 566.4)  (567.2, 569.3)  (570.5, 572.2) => 0.04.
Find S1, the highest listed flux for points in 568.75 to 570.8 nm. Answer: 13.38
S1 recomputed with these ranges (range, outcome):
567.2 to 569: 13.1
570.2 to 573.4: 14.15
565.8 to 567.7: 13.08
